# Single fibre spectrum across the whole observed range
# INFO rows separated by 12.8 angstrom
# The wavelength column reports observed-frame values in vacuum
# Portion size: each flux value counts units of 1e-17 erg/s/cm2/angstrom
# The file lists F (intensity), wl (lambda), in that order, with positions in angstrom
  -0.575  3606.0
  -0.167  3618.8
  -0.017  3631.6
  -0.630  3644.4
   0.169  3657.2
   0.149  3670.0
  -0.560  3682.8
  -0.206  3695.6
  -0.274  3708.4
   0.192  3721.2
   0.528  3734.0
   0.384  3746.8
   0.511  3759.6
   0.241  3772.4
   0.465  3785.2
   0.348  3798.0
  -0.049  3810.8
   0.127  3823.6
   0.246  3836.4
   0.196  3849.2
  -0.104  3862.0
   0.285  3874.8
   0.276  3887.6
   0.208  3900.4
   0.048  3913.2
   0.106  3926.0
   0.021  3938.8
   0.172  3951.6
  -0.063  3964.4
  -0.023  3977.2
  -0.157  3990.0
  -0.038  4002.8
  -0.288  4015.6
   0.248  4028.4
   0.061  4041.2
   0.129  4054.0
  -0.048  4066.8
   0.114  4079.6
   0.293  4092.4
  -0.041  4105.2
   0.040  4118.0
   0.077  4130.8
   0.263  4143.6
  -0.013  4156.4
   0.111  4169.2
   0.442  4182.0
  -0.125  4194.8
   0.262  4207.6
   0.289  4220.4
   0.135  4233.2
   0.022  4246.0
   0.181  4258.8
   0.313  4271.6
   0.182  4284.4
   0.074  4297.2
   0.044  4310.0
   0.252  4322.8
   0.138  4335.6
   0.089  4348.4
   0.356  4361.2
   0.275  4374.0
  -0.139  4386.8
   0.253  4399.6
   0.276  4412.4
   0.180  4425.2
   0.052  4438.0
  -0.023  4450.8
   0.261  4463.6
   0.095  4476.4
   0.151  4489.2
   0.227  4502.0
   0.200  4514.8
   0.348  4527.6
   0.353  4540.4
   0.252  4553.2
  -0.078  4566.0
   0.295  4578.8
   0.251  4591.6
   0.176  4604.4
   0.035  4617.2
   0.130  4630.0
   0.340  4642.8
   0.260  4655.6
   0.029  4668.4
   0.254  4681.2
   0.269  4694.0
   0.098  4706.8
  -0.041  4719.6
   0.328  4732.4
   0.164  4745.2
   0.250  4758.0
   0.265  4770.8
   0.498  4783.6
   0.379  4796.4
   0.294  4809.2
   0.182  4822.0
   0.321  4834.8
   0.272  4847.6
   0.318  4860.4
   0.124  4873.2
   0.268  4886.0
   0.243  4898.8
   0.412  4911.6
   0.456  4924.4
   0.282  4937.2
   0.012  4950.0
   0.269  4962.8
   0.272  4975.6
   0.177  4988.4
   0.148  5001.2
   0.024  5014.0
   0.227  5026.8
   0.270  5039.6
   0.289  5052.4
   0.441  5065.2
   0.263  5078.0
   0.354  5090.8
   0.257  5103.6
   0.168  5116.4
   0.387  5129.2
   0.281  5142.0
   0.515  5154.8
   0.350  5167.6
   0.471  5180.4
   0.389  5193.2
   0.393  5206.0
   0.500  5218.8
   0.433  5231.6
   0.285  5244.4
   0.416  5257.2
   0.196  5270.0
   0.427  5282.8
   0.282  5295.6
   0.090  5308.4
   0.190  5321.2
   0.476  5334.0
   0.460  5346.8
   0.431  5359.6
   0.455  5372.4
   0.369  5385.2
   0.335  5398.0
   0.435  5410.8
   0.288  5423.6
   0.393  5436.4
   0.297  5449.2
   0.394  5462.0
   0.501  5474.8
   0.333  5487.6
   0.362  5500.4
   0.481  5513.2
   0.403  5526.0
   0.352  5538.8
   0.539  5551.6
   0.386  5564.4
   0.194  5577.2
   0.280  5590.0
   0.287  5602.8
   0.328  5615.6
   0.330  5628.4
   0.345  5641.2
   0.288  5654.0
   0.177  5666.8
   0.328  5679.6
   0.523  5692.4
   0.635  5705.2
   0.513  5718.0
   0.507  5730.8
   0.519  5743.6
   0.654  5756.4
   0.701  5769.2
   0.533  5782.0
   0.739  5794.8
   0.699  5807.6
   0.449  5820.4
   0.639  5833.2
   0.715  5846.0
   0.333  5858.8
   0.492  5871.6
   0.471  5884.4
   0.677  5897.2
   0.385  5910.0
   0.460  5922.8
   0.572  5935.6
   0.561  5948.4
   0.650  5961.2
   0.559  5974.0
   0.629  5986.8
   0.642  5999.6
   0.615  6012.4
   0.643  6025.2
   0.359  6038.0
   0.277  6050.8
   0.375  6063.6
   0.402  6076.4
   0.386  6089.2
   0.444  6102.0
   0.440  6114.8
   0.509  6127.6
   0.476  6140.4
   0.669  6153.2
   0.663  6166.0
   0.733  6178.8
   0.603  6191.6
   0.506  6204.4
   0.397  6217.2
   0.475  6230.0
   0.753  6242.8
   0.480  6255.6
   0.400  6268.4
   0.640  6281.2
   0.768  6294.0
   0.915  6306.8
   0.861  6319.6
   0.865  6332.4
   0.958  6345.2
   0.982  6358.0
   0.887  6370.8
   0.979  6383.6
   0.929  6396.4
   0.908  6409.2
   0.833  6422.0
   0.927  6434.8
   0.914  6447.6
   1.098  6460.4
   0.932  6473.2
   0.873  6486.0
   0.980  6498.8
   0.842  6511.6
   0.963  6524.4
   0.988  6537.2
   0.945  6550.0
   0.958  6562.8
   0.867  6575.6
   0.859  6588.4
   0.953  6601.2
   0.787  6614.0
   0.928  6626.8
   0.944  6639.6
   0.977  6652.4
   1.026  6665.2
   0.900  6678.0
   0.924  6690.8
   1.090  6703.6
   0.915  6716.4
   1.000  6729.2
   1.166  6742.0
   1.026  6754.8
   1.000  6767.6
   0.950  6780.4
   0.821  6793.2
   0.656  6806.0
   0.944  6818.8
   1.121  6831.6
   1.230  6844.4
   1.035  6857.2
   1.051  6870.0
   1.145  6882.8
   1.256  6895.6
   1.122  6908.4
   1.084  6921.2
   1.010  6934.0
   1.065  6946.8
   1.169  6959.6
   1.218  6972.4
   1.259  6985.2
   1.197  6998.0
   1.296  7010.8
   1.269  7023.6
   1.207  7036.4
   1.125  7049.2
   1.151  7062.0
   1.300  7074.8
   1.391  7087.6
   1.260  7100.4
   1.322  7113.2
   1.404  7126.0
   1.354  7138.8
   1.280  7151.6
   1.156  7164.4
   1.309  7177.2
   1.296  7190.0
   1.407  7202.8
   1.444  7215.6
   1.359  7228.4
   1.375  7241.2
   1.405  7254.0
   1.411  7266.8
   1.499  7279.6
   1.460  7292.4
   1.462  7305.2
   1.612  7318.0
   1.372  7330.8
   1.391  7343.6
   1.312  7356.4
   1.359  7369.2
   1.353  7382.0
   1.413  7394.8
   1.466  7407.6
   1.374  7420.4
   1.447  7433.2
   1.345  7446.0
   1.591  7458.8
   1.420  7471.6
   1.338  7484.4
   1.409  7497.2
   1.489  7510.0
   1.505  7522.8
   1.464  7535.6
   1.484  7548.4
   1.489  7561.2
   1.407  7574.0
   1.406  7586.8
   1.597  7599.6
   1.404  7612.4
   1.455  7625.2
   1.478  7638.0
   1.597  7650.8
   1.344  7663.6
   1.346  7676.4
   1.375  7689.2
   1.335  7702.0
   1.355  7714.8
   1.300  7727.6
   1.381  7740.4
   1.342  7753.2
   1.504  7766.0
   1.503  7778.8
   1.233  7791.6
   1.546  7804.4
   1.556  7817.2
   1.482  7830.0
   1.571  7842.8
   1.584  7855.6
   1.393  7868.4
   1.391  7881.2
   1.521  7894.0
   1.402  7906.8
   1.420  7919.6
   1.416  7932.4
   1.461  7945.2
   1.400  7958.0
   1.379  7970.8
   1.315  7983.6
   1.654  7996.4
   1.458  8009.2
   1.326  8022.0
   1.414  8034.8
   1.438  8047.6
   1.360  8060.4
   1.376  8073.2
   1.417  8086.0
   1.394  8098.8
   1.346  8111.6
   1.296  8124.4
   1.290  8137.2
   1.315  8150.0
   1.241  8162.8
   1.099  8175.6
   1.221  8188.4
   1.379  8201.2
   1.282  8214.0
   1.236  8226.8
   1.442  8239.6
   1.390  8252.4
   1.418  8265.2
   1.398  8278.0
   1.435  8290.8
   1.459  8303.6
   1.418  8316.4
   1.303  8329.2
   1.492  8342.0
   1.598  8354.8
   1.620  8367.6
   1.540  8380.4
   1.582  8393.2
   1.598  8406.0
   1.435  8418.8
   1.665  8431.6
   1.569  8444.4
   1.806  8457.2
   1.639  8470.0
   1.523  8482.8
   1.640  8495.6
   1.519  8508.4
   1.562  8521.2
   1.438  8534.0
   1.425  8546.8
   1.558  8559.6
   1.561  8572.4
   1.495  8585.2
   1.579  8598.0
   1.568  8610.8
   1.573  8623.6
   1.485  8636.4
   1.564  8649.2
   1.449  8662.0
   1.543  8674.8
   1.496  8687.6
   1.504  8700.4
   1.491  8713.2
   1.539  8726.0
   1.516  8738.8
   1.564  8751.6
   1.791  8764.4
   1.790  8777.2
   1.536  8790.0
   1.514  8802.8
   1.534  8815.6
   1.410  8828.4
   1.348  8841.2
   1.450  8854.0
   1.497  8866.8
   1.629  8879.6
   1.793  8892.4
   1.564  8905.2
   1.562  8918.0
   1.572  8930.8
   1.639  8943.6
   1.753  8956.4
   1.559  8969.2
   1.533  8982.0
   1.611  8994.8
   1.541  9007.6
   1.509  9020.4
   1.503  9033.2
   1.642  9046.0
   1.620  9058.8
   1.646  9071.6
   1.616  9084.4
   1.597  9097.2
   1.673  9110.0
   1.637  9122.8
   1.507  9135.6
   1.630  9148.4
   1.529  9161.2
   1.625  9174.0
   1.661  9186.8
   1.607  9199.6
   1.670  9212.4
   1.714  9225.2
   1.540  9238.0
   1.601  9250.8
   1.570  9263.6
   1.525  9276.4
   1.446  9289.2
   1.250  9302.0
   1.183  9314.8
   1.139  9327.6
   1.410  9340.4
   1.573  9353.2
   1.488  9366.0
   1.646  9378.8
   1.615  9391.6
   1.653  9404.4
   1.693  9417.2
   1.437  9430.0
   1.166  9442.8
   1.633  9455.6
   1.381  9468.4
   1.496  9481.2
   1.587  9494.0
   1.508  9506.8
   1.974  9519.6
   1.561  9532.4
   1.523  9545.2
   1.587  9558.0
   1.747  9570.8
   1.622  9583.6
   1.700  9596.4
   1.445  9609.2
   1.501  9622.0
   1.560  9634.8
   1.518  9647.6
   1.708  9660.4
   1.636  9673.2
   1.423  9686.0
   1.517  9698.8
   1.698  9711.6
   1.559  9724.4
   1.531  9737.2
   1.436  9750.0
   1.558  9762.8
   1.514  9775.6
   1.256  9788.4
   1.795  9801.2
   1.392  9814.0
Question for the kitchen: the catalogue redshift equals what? 0.580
